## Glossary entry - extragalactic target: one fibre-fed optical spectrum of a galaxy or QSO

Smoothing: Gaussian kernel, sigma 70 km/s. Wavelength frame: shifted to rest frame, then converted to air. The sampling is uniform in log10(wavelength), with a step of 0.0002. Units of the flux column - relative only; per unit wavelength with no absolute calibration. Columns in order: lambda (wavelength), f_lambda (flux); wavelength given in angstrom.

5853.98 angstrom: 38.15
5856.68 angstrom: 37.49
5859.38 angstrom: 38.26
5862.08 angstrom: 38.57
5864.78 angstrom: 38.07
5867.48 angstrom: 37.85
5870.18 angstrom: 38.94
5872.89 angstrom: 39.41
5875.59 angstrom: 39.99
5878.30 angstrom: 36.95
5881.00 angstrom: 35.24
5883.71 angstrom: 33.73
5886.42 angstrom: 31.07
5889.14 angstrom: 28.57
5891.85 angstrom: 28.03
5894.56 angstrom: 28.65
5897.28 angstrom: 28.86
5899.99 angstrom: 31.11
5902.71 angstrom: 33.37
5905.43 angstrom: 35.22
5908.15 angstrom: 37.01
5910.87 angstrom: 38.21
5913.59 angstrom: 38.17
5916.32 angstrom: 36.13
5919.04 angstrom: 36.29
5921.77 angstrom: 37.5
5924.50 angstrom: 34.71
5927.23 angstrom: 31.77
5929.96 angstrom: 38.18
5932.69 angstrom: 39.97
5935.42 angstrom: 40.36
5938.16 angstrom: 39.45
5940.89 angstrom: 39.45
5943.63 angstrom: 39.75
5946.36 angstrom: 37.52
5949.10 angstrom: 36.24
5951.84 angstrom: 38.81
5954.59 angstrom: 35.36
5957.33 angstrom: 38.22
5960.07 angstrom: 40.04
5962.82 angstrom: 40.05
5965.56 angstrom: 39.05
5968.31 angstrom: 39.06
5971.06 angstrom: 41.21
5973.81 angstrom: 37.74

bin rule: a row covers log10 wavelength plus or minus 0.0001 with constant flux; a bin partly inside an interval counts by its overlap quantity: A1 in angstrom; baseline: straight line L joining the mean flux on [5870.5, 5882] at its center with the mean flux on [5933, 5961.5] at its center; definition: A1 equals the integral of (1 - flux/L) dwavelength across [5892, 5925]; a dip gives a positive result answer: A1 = 3.4 angstrom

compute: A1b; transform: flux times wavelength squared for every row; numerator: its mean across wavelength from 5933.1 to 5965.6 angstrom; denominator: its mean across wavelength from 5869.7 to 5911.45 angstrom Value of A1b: 1.17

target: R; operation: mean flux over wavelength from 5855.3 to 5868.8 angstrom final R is 38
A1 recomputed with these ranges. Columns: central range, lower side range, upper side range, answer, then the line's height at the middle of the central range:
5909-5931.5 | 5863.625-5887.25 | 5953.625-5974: 0.92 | 38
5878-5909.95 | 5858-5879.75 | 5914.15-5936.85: 4.68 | 37.8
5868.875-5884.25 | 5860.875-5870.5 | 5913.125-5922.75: 0.18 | 38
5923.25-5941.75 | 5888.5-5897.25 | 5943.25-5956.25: -1.57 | 34.7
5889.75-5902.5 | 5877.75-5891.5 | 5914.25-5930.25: 1.52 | 33.5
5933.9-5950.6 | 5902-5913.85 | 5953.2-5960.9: -0.67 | 37.3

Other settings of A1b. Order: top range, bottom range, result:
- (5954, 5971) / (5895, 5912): 1.18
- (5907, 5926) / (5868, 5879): 0.96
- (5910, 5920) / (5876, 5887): 1.08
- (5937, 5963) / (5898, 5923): 1.09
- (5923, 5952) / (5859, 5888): 1.04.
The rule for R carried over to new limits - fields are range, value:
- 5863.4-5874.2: 38.6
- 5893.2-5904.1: 30.5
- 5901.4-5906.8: 34.3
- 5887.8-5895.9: 28.4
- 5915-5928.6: 35.3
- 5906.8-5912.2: 37.6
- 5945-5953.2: 37.5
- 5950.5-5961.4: 38.1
